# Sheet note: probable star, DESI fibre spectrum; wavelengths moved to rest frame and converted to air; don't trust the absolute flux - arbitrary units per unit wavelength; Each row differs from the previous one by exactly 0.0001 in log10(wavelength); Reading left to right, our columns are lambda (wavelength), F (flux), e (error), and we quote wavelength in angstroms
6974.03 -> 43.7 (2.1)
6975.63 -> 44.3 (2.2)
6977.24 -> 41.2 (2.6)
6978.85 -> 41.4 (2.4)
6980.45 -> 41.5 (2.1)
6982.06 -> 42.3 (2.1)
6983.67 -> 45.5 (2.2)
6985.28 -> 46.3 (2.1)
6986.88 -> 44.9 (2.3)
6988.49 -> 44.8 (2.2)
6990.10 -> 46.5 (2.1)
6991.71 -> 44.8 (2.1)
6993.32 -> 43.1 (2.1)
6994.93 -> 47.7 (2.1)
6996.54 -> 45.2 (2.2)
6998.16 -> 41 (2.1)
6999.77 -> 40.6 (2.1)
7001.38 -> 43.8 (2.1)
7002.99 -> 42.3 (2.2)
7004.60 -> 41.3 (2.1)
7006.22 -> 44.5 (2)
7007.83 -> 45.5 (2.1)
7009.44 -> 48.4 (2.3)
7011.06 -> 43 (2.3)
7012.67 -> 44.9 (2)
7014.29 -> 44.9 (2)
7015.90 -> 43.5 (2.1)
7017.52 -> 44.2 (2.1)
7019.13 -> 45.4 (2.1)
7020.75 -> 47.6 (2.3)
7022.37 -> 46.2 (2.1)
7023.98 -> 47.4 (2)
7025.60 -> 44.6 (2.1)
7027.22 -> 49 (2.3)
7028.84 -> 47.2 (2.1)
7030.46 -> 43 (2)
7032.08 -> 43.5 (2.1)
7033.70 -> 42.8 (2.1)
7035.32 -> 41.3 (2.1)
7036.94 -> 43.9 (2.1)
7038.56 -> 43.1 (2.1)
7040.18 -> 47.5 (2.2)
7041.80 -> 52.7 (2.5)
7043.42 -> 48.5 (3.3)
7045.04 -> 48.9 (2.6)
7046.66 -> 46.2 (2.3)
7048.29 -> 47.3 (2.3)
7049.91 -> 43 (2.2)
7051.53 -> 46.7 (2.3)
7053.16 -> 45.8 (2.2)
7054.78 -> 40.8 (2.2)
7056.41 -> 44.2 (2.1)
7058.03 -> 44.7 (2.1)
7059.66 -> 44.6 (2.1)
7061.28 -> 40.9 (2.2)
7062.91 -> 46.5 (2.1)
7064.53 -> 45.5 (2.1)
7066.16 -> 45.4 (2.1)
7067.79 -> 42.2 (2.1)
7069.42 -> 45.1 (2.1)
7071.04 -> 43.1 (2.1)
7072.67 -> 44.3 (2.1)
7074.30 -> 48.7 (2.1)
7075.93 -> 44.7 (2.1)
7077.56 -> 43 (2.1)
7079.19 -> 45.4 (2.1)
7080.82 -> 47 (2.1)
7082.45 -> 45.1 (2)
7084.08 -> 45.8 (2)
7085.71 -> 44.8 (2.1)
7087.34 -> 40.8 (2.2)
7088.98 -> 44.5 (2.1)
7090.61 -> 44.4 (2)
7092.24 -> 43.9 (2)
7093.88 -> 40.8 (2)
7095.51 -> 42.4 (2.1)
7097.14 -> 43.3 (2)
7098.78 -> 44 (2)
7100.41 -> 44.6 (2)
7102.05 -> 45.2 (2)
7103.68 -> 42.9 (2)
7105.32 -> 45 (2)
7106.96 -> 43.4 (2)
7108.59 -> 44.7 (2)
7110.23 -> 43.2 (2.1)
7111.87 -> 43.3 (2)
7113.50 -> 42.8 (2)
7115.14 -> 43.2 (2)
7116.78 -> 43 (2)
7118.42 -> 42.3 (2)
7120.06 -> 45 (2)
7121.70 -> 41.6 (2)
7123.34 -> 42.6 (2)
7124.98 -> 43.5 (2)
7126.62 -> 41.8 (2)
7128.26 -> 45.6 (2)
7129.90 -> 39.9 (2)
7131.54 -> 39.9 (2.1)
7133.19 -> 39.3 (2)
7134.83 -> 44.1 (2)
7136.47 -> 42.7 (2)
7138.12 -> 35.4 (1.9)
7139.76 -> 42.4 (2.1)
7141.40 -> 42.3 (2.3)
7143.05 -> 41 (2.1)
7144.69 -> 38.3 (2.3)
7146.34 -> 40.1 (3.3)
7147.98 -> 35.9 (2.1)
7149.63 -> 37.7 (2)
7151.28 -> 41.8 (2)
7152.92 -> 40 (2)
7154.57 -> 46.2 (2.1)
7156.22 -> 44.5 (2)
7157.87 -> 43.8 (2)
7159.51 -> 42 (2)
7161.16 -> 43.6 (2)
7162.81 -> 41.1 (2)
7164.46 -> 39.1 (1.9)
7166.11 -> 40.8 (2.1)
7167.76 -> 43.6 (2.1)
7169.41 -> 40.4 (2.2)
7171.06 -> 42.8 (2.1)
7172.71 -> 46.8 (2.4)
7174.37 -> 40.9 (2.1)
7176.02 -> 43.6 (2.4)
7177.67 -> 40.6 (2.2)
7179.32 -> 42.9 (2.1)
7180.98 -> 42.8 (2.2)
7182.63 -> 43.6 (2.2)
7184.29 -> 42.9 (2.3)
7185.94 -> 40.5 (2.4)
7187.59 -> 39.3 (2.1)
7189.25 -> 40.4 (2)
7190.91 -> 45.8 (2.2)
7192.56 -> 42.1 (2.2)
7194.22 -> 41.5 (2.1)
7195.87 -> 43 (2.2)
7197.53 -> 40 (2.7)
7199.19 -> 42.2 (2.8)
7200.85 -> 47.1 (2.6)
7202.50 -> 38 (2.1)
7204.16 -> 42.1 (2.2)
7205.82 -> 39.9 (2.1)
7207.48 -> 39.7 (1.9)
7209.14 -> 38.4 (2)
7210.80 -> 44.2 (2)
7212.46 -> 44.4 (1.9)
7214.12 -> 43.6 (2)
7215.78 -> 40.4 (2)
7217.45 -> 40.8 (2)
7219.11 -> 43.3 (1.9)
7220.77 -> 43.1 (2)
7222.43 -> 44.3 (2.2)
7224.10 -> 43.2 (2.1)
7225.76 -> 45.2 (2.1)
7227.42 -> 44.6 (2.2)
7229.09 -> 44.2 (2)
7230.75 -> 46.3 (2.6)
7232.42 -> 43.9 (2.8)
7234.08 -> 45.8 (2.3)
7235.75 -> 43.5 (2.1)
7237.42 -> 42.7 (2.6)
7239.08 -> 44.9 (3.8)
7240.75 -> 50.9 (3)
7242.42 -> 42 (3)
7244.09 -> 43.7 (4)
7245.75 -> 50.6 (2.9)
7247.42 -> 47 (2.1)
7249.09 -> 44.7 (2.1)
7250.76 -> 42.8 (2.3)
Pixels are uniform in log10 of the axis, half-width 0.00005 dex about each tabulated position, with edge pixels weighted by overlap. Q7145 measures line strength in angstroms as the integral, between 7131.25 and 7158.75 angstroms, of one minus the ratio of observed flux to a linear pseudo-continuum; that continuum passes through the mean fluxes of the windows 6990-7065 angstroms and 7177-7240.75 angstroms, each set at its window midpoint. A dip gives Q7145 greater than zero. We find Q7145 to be 1.7 angstroms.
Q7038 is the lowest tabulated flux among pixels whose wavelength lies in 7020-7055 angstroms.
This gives 40.8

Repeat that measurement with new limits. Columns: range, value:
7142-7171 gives 35.9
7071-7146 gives 35.4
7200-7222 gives 38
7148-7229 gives 37.7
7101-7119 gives 42.3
